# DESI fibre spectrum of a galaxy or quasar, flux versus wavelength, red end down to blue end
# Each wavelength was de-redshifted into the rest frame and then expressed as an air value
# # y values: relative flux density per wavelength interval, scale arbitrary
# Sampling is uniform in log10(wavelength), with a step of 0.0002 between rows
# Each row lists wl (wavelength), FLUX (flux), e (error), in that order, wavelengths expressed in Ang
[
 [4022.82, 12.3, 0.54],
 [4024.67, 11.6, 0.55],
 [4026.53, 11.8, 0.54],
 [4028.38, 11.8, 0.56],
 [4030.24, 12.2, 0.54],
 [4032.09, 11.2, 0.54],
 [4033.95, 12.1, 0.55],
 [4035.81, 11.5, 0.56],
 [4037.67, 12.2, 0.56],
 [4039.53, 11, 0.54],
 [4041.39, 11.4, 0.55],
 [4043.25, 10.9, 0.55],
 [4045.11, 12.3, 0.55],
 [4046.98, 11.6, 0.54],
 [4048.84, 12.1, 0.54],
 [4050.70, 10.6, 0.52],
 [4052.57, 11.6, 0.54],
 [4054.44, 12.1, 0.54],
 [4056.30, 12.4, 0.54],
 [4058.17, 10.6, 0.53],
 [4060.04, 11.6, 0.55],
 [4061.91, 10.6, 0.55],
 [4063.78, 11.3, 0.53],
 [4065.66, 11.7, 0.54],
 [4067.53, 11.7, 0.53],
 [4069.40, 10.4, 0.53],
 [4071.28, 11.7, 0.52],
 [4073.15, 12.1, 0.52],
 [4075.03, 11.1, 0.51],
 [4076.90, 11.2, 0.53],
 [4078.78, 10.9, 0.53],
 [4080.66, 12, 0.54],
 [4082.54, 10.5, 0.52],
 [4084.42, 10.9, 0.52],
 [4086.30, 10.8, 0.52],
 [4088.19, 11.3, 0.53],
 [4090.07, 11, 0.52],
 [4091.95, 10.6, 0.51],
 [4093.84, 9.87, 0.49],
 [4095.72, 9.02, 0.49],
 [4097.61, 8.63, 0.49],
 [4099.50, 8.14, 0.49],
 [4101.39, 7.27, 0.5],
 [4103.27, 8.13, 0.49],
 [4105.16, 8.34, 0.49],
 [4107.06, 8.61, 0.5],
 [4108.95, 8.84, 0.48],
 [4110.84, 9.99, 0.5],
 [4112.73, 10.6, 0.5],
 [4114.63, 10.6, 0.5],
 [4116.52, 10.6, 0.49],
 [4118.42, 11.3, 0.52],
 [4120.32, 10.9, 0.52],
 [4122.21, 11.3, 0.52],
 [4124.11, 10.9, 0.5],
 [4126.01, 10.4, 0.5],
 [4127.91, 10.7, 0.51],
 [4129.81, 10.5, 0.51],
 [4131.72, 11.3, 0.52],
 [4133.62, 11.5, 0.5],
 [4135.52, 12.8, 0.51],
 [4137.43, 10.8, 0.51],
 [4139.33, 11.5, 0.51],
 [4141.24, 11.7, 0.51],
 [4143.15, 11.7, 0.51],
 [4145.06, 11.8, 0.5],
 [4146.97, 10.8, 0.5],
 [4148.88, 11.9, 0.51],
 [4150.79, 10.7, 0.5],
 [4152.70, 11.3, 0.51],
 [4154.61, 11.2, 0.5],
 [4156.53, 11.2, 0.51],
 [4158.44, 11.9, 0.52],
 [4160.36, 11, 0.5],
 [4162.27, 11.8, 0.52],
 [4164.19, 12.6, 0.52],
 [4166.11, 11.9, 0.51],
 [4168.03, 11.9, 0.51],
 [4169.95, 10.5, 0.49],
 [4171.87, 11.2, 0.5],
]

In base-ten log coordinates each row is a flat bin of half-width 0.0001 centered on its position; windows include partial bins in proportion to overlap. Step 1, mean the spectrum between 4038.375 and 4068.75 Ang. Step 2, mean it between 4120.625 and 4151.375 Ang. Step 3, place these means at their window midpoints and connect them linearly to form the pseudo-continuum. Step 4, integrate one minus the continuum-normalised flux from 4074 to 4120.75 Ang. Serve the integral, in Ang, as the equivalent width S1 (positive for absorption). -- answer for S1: 5.45 Ang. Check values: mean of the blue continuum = 11.5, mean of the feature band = 10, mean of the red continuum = 11.3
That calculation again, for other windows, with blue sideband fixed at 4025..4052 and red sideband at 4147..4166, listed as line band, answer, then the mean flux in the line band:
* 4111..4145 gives 1.2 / 11.1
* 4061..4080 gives 0.5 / 11.3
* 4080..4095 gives 1.0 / 10.8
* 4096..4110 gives 3.9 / 8.33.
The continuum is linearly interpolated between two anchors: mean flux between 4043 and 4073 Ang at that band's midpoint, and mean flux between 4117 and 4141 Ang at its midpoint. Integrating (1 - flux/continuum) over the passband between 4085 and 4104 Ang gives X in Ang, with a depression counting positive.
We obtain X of 3.0 Ang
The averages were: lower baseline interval 11.5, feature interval 9.52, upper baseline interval 11.2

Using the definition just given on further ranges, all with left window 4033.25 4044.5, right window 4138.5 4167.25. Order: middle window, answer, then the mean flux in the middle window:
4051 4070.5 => 0.3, 11.4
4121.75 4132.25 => 0.7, 10.8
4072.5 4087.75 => 0.5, 11.2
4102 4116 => 2.7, 9.3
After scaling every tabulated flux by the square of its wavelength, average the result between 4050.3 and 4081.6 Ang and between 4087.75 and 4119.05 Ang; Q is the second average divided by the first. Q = 0.9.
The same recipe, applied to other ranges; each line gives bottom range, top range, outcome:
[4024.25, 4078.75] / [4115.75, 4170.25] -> 1.03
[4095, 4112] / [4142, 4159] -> 1.36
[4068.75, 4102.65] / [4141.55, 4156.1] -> 1.13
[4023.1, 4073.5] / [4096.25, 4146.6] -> 0.93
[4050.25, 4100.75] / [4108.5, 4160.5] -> 1.05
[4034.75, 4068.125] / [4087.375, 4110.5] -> 0.81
